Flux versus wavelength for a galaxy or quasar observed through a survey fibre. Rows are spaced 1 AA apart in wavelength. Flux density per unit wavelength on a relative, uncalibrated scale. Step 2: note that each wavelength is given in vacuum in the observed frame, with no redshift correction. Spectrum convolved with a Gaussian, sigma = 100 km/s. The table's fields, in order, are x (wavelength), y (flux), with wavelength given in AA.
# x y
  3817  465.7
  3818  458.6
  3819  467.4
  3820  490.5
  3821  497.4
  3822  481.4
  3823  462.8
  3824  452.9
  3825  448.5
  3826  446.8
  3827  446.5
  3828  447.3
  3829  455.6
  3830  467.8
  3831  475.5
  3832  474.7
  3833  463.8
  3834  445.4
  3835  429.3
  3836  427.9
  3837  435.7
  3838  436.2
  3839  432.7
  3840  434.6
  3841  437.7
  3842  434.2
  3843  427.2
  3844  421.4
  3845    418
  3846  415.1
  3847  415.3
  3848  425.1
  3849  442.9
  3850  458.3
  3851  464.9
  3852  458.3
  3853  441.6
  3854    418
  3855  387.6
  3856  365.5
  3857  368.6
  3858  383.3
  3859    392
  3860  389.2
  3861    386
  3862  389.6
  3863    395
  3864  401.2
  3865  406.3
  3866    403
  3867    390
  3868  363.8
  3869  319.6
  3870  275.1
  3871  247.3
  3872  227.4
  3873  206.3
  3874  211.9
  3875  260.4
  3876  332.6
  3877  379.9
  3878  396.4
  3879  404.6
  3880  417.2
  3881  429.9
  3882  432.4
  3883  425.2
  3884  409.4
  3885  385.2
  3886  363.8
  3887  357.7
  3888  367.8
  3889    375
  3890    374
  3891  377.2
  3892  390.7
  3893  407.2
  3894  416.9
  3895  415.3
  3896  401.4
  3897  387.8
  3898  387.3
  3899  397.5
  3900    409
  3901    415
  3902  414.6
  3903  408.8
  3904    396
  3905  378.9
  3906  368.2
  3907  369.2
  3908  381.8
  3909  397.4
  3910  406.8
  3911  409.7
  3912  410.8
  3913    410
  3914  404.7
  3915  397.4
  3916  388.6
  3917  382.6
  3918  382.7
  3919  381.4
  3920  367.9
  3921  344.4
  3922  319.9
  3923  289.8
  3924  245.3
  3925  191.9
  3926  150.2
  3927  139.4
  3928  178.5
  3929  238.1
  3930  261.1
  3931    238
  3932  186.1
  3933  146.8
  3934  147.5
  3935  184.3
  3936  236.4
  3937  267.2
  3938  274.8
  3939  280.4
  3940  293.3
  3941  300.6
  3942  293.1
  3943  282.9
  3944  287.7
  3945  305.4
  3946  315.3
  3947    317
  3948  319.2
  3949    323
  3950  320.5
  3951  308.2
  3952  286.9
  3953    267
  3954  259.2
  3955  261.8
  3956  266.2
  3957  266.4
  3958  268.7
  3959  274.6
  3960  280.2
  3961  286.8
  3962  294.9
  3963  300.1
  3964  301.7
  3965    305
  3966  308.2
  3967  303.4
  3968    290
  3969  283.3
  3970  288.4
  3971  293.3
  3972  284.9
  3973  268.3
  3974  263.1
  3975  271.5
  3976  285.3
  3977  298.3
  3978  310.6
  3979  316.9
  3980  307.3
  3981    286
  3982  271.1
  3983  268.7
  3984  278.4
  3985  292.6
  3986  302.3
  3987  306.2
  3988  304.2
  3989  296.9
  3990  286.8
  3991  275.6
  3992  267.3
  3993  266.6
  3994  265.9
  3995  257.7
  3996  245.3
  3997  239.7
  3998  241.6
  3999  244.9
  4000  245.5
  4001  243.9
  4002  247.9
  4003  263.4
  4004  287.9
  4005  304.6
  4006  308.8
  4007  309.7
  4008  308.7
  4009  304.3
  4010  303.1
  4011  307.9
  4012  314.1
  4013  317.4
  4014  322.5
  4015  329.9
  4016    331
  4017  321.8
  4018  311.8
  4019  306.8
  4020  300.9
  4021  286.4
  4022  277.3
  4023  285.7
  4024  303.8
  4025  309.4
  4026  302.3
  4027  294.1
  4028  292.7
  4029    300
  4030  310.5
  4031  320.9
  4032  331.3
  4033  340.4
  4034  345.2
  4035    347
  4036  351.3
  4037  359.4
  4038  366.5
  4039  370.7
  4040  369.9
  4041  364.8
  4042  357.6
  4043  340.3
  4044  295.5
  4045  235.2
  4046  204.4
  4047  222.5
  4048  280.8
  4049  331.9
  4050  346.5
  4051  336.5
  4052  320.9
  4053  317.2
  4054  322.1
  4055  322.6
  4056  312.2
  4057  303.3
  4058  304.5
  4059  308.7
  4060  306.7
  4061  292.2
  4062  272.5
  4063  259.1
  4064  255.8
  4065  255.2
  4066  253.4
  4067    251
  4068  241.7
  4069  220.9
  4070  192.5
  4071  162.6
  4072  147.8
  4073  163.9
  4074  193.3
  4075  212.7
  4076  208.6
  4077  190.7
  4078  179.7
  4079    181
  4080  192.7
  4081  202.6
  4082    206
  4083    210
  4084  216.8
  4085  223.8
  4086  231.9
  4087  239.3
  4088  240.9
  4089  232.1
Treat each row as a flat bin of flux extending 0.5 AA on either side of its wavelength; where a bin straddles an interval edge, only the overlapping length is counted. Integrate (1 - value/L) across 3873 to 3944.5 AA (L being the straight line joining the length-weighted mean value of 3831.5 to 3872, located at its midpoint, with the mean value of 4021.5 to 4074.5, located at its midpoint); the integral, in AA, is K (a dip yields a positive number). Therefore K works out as 7.2 AA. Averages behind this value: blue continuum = 406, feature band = 337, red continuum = 292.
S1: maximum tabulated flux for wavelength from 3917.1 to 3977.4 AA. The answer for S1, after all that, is 382.7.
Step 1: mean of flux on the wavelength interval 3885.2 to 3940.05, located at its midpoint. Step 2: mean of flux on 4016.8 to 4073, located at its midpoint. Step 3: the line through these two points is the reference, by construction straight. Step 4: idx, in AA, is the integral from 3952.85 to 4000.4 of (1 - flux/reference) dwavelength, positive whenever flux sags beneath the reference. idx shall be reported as 5.3 AA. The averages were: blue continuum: 334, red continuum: 296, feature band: 280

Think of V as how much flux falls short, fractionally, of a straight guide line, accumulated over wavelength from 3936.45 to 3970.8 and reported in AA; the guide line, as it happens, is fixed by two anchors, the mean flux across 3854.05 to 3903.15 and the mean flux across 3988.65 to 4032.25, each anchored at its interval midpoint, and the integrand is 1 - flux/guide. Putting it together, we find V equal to 3.7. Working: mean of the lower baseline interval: 373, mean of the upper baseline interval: 291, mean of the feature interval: 291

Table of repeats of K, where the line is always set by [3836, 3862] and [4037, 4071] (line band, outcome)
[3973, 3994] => 3.1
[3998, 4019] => 1.7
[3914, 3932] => 4.1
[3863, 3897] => 3.1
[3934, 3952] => 3.8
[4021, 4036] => -0.1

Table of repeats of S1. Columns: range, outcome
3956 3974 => 308.2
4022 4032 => 331.3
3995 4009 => 309.7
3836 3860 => 464.9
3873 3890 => 432.4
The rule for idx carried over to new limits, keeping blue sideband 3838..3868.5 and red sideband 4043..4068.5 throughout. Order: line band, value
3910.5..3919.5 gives -0.5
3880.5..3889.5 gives 0.0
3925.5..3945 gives 6.9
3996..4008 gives 2.0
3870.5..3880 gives 2.3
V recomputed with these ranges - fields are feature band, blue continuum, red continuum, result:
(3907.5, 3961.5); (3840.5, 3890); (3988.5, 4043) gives 8.3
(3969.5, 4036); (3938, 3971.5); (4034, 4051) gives 3.3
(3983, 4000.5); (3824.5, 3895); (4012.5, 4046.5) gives 3.3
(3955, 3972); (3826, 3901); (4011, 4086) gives 2.4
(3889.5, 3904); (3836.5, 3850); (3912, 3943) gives -2.9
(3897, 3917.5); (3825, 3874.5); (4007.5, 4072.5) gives -1.4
